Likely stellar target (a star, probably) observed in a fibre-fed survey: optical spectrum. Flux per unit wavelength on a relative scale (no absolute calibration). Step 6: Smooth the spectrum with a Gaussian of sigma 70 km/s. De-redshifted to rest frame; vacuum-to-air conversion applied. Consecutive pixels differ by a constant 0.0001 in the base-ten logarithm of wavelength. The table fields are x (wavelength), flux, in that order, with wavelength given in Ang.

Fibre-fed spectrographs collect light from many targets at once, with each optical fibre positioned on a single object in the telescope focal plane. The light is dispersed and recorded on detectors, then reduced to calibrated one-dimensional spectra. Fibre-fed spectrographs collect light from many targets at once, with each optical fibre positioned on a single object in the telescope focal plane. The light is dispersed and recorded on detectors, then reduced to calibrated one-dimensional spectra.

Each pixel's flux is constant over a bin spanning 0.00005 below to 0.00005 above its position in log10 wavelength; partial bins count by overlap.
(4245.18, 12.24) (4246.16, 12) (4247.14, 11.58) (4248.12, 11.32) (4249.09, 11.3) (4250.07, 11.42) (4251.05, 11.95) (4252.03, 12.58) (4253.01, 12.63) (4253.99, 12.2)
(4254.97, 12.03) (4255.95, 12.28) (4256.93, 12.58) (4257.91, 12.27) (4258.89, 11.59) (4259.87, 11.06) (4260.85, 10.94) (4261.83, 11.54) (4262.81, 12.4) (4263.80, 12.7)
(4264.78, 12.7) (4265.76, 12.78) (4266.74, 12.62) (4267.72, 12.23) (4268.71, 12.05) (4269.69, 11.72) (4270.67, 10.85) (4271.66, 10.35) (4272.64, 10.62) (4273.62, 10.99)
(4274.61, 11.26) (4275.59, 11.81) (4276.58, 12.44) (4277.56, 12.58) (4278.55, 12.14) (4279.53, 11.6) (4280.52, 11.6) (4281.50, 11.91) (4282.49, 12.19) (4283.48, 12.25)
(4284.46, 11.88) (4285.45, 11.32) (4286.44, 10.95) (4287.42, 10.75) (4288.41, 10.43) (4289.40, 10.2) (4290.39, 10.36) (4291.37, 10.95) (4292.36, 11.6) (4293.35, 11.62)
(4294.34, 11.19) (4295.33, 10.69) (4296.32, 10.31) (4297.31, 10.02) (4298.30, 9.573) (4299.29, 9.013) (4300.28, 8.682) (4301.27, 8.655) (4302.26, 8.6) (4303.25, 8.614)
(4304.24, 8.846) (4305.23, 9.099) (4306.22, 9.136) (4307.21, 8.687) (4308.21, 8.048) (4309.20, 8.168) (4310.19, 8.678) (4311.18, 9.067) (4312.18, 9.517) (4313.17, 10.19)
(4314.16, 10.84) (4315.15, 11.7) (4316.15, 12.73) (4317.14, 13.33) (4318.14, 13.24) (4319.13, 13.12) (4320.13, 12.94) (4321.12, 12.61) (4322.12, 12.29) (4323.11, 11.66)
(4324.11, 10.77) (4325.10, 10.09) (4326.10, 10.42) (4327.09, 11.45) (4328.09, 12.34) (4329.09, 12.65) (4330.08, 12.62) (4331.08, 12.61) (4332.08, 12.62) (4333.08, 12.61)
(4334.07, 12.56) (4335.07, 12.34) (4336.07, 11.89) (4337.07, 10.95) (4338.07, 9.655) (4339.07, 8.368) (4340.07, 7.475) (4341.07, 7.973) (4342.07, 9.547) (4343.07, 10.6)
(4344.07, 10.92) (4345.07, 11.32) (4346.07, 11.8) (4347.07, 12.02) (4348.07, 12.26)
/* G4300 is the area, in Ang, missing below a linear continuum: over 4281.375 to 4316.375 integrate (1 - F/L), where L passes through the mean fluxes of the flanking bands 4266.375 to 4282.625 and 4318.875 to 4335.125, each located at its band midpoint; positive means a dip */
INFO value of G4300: 5.08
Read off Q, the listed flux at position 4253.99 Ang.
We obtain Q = 12.2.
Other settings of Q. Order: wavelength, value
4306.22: 9.136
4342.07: 9.547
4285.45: 11.32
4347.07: 12.02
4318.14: 13.24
